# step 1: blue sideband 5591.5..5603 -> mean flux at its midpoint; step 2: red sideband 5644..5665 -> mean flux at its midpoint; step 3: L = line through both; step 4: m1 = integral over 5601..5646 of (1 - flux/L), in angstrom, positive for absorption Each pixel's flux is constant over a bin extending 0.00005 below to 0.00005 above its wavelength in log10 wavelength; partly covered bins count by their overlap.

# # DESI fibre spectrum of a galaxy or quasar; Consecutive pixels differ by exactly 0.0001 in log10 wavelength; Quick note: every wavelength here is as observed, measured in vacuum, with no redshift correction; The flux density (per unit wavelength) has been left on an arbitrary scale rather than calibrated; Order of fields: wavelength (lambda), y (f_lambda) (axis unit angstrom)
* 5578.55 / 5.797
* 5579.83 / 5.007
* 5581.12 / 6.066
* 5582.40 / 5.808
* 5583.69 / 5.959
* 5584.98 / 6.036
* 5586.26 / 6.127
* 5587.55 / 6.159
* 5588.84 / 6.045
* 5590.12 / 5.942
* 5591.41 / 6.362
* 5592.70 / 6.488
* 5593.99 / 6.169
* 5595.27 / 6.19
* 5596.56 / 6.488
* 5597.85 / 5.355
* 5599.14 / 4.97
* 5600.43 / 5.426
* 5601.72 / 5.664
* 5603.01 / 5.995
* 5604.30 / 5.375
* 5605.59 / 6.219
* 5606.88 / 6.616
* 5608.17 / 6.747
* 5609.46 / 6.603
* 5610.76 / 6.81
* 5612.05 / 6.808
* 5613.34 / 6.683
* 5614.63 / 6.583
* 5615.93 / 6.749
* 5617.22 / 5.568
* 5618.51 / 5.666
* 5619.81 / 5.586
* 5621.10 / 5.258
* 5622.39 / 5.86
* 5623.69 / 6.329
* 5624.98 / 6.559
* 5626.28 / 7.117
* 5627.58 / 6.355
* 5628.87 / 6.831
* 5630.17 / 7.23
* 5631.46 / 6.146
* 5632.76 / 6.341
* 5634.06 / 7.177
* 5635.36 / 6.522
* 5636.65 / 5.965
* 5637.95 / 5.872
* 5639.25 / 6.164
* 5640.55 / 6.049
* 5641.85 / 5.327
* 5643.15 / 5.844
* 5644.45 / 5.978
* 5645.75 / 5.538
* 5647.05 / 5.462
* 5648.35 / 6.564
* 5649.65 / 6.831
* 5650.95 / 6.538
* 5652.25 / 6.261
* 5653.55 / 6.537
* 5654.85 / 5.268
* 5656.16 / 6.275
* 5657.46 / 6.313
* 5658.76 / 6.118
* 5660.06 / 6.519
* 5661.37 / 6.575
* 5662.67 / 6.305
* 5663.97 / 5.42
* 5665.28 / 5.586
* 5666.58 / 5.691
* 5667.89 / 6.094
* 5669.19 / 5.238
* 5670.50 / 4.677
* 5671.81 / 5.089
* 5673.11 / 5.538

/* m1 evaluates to -1.8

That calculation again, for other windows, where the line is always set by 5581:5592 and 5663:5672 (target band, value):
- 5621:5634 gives -1.7 angstrom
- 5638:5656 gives -1.4 angstrom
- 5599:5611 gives -0.3 angstrom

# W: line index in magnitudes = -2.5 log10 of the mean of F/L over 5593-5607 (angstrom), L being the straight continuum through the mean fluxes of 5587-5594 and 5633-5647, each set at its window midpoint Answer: 0.06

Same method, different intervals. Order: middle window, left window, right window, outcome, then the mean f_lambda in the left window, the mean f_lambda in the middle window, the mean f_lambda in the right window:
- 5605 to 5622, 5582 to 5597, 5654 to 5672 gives -0.04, 6.15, 6.29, 5.82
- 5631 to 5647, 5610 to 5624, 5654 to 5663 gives 0.02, 6.17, 6.05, 6.2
